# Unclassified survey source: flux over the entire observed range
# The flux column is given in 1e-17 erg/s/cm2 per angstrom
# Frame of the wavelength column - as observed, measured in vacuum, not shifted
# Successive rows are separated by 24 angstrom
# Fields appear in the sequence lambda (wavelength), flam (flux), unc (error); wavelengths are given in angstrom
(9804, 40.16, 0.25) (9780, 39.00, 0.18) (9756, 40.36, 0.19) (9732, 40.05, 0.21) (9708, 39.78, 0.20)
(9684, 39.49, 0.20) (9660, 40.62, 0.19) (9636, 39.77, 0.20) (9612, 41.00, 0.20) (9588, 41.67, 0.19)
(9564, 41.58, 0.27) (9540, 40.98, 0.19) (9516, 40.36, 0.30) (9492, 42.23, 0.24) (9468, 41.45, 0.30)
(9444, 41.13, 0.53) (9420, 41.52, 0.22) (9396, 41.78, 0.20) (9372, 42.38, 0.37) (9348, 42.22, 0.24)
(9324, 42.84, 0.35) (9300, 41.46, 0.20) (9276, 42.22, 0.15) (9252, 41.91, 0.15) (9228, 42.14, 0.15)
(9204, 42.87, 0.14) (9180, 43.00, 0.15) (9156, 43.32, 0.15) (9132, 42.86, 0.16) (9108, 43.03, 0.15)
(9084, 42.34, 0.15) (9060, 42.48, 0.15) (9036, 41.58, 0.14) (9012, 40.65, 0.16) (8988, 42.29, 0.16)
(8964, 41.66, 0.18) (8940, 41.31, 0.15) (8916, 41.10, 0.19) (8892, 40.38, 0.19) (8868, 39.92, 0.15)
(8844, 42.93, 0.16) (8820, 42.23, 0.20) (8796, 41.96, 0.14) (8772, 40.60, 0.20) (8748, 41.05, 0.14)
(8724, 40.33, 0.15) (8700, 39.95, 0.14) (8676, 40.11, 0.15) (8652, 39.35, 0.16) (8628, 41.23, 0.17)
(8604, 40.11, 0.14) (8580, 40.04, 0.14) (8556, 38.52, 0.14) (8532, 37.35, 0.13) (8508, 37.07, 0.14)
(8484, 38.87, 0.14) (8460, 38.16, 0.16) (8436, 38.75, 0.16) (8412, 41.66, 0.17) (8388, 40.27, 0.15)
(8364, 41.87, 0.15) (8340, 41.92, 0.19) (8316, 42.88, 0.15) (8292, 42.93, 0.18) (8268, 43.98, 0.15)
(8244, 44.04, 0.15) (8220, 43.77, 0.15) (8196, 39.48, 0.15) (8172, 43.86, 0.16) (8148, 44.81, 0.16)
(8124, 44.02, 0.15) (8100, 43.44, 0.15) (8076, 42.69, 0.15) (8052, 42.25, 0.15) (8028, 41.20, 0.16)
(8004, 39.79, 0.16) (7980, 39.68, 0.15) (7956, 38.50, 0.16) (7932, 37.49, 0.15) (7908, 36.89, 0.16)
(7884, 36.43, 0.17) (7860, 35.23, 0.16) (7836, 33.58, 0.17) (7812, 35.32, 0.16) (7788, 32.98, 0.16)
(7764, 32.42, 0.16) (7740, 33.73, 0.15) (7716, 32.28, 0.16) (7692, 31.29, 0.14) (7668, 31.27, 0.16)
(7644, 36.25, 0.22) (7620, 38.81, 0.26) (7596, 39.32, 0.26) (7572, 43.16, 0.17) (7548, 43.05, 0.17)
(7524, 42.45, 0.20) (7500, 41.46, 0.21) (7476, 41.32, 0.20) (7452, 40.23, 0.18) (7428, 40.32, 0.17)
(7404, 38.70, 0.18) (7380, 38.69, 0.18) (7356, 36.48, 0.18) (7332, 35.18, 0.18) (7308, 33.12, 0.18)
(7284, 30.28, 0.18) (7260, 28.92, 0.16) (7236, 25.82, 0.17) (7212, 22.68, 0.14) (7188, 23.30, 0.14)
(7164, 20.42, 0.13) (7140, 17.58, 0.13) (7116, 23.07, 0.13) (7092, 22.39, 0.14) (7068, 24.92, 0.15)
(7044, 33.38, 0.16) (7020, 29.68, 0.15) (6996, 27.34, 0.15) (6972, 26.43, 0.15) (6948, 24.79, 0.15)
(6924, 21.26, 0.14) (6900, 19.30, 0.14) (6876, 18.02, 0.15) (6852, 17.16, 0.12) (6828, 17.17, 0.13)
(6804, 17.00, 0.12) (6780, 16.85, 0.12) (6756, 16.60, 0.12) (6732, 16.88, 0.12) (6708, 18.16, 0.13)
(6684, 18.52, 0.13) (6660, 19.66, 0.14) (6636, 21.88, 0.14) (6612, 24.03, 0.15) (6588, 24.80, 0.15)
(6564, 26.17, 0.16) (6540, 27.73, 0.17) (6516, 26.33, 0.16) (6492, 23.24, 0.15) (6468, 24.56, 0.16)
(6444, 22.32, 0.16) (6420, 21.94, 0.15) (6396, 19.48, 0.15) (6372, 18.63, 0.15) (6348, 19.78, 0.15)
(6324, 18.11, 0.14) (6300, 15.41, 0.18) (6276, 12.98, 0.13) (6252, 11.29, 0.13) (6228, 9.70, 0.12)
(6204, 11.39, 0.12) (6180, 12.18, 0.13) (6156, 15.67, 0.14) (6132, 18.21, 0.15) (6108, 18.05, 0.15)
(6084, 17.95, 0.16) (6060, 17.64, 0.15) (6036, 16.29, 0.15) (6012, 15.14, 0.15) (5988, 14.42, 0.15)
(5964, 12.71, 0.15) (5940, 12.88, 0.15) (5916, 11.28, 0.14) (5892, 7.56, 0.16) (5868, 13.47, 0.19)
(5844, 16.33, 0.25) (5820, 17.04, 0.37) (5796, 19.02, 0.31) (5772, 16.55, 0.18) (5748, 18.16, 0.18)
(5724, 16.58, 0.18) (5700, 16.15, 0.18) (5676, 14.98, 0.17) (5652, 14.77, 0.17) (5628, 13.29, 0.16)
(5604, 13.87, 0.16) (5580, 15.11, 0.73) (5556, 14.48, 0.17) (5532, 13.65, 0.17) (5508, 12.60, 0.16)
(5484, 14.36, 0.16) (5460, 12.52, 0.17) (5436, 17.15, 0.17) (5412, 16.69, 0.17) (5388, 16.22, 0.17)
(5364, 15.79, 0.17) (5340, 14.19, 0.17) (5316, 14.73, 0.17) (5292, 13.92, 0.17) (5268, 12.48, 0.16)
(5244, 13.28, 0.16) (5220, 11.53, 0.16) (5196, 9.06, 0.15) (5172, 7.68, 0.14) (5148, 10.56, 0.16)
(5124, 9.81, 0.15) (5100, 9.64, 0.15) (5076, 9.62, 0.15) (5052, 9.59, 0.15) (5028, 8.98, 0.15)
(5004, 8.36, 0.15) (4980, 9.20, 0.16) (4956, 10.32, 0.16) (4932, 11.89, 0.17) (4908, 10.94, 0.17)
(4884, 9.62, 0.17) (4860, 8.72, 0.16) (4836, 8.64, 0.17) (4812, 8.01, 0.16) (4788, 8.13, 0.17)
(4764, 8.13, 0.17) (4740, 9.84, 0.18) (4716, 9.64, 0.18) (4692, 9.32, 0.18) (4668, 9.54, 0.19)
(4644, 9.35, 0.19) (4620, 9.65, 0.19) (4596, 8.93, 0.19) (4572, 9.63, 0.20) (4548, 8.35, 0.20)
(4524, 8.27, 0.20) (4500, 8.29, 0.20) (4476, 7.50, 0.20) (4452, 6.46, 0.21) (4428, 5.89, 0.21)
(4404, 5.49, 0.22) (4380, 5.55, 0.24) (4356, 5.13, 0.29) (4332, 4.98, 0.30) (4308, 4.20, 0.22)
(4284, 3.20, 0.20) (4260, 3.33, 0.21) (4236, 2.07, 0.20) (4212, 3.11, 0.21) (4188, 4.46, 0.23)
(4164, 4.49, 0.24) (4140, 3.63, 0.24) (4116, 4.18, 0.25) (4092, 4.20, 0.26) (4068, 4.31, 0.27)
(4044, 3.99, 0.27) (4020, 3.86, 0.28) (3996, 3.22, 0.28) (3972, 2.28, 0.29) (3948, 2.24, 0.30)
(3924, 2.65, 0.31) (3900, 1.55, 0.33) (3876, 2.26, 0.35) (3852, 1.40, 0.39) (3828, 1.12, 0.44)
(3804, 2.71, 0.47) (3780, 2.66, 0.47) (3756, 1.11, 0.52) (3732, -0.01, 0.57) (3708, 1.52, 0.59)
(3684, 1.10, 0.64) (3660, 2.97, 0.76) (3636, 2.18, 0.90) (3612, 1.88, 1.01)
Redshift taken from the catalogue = 0.00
